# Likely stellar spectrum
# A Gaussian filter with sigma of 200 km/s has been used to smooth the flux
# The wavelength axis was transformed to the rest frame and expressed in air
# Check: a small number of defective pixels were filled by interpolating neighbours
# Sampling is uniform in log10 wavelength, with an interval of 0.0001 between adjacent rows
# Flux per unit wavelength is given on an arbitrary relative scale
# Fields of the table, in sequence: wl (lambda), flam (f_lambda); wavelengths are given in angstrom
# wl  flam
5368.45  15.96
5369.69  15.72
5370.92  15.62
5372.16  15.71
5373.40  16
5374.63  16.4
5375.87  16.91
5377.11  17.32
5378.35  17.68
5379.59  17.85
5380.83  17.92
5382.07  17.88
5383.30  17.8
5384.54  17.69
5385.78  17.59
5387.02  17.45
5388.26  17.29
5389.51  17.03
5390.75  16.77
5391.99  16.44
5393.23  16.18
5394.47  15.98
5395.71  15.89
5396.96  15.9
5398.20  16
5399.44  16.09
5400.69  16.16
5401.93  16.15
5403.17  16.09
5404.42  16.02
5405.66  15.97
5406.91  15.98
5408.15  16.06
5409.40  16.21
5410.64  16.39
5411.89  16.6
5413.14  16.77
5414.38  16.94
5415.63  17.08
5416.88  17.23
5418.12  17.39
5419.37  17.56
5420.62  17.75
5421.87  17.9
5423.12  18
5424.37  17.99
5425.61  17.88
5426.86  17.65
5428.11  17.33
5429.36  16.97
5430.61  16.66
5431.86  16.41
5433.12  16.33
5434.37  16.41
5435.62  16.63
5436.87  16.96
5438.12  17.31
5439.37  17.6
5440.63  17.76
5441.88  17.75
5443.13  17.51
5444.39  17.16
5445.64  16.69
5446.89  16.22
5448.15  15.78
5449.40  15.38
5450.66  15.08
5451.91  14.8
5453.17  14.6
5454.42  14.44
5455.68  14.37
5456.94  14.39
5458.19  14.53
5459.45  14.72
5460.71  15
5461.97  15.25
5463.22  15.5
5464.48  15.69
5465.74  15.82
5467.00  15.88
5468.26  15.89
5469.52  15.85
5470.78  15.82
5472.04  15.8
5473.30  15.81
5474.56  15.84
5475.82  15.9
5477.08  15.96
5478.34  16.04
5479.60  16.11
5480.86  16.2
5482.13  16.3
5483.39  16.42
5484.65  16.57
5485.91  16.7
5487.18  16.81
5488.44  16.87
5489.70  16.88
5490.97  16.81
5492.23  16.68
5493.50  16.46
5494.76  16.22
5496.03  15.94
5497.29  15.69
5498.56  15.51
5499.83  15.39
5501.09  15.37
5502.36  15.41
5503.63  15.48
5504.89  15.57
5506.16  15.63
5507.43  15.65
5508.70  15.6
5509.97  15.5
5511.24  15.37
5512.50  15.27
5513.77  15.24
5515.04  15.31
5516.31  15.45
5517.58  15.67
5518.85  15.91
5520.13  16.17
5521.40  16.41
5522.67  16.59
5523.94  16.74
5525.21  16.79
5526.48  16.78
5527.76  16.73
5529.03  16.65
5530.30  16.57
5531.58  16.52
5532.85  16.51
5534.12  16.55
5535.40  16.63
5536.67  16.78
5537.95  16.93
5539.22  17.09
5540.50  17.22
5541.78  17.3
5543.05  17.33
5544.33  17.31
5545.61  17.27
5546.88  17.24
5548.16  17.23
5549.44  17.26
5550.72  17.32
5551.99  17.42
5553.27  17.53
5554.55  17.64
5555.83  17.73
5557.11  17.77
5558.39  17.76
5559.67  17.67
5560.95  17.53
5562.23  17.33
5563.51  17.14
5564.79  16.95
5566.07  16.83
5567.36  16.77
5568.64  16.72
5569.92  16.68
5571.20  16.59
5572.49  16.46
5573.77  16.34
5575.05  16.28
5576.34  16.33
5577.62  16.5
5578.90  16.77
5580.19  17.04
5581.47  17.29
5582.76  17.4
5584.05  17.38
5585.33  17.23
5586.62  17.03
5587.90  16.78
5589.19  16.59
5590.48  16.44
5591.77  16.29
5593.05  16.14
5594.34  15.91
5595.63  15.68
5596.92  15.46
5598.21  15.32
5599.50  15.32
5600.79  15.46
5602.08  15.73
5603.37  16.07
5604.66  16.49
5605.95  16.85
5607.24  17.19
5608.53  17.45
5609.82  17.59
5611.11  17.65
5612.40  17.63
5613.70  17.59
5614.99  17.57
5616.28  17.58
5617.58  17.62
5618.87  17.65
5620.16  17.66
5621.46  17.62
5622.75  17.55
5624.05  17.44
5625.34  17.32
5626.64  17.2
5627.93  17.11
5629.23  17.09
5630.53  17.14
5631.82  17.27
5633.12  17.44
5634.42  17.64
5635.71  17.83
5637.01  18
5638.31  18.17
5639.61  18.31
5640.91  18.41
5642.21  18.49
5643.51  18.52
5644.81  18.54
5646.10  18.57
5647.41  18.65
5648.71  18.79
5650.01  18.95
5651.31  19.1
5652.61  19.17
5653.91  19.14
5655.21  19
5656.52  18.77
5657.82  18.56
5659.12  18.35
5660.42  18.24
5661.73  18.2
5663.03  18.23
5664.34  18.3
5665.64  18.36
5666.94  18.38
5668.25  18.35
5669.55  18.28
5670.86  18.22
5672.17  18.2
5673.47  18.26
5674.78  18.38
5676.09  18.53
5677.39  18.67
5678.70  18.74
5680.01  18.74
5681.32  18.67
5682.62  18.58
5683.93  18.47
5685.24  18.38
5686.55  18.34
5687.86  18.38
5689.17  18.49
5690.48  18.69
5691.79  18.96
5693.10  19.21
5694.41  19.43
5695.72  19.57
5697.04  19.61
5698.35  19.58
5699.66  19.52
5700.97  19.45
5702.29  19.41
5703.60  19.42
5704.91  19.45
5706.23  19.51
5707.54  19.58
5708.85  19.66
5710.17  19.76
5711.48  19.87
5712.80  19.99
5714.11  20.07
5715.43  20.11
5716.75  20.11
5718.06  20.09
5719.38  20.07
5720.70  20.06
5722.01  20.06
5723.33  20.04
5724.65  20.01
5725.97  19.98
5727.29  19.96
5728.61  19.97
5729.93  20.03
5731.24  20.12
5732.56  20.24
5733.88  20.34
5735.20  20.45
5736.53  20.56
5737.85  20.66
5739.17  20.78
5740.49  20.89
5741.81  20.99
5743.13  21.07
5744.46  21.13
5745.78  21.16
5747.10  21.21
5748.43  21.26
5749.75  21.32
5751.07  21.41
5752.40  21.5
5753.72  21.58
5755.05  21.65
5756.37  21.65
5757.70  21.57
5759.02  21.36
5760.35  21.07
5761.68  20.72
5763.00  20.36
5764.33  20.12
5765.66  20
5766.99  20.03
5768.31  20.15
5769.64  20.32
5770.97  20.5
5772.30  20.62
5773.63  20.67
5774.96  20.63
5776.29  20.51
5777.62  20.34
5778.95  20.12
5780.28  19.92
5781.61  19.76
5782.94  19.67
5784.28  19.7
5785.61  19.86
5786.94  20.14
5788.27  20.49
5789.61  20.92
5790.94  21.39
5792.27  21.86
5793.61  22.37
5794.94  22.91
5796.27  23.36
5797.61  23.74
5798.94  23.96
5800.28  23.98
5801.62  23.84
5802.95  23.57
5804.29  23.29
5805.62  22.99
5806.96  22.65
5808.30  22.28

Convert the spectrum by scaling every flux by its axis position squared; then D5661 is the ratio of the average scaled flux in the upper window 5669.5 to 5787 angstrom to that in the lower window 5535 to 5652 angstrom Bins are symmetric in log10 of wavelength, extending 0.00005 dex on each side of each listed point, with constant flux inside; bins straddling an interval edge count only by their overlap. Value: 1.22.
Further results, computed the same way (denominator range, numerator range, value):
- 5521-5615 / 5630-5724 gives 1.16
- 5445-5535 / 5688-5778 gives 1.39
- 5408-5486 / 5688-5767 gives 1.37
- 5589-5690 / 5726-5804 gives 1.24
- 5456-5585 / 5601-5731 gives 1.19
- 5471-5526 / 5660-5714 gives 1.26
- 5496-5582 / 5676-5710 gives 1.22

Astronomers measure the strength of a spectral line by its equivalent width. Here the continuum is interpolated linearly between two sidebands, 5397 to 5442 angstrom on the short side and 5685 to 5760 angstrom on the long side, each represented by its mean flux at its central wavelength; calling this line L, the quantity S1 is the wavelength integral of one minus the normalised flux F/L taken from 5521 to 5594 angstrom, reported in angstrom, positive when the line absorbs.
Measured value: 5.6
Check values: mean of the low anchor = 16.9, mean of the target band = 16.9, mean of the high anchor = 20.2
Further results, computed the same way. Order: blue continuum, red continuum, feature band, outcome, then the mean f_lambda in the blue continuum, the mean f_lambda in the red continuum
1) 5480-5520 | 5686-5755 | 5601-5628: 1.27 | 15.9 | 20.1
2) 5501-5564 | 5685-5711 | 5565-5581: 0.58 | 16.6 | 19.2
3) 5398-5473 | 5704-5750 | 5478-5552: 4.49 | 16.3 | 20.3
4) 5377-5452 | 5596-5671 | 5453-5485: 2.81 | 16.9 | 17.7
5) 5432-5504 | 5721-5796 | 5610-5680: 2.74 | 16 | 20.7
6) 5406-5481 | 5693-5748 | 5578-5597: 1.68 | 16.3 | 20.1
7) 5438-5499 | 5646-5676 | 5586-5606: 1.81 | 16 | 18.5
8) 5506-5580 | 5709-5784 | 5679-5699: 0.57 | 16.7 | 20.5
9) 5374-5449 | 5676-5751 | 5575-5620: 4.71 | 16.9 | 19.8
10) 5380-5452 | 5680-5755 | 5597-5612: 1.87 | 16.8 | 20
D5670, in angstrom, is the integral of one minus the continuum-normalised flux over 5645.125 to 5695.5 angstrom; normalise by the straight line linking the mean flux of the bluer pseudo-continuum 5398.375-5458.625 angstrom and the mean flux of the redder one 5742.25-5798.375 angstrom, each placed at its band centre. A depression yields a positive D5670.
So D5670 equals 2.7 angstrom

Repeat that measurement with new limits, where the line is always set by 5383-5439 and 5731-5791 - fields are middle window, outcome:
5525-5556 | 2.0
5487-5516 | 3.2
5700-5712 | 0.3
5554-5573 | 1.4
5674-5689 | 1.0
